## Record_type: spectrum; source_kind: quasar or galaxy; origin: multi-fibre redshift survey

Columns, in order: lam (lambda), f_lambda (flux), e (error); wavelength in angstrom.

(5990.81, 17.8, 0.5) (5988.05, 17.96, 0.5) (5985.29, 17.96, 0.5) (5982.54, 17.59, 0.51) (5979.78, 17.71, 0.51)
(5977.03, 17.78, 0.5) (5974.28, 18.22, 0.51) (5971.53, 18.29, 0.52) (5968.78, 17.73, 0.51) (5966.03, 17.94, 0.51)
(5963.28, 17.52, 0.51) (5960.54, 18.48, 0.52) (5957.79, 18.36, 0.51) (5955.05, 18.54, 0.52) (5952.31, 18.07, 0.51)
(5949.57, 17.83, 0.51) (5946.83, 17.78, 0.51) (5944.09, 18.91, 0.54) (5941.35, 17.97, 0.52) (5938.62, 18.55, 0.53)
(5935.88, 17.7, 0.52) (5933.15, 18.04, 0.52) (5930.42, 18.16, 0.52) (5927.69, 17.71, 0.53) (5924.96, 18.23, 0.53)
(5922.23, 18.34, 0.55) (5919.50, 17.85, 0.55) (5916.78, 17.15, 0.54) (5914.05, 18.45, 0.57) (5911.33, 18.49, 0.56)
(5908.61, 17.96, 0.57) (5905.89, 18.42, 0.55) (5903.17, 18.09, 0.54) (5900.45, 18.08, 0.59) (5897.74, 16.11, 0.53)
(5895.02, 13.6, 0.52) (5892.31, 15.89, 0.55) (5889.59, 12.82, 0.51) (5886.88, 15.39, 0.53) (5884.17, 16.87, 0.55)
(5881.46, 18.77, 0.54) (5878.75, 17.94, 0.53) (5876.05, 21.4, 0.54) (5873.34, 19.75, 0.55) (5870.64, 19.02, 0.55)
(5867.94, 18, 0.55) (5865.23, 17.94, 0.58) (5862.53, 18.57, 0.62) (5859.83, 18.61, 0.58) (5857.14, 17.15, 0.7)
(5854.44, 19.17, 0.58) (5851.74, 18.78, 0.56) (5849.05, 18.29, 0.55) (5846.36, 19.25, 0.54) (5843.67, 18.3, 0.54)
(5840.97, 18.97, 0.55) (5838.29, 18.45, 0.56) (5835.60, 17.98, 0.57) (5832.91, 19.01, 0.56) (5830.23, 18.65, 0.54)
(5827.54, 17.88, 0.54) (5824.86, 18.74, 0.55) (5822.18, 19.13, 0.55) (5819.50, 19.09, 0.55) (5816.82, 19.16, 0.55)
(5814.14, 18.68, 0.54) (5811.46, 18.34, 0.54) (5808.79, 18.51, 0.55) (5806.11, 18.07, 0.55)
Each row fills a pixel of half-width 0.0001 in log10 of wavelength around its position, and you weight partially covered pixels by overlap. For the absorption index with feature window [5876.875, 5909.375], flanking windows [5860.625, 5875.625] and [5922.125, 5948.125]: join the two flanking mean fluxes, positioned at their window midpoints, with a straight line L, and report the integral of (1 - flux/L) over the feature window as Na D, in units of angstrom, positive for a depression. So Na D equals 3.2 angstrom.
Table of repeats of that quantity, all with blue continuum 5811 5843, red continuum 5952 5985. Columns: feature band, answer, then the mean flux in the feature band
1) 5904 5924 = 0.19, 18.1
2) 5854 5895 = 1.79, 17.7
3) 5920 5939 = 0.13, 18.1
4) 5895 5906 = 0.75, 17.1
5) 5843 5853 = -0.06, 18.7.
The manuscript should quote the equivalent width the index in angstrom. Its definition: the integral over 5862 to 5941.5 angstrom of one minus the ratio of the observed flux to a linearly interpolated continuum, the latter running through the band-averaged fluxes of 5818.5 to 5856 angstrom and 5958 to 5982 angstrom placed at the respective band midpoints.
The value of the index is 2.8 angstrom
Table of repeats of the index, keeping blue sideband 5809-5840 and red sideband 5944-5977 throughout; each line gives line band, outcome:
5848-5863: 0.1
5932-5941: 0.1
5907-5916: 0.0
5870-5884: -0.6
